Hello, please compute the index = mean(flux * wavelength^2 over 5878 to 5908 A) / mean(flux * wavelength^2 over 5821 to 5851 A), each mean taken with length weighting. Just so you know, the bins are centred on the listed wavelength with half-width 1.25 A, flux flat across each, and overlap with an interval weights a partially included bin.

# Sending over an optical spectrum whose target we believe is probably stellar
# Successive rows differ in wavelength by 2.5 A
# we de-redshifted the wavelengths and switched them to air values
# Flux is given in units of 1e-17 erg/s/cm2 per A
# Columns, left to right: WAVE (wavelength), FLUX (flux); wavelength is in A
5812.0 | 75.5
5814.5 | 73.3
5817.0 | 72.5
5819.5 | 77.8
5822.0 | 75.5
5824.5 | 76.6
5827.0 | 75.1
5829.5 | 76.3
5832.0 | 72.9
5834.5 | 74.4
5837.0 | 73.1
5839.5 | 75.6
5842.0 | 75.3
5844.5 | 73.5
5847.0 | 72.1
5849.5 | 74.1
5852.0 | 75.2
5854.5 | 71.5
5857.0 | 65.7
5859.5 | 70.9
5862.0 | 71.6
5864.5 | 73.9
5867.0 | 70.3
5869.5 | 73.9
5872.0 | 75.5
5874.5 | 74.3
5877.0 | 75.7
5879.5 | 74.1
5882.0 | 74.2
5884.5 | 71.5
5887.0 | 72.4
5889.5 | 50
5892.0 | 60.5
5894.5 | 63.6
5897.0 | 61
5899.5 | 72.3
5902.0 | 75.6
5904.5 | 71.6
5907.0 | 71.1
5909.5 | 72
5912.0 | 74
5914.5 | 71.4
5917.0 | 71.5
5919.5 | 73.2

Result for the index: 0.9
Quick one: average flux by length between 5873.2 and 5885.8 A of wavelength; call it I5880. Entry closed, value 74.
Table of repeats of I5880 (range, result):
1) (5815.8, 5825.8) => 75.6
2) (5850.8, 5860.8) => 70.8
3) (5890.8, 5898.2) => 61.7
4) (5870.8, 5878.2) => 75.2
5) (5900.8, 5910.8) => 72.6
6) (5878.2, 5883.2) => 74.2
